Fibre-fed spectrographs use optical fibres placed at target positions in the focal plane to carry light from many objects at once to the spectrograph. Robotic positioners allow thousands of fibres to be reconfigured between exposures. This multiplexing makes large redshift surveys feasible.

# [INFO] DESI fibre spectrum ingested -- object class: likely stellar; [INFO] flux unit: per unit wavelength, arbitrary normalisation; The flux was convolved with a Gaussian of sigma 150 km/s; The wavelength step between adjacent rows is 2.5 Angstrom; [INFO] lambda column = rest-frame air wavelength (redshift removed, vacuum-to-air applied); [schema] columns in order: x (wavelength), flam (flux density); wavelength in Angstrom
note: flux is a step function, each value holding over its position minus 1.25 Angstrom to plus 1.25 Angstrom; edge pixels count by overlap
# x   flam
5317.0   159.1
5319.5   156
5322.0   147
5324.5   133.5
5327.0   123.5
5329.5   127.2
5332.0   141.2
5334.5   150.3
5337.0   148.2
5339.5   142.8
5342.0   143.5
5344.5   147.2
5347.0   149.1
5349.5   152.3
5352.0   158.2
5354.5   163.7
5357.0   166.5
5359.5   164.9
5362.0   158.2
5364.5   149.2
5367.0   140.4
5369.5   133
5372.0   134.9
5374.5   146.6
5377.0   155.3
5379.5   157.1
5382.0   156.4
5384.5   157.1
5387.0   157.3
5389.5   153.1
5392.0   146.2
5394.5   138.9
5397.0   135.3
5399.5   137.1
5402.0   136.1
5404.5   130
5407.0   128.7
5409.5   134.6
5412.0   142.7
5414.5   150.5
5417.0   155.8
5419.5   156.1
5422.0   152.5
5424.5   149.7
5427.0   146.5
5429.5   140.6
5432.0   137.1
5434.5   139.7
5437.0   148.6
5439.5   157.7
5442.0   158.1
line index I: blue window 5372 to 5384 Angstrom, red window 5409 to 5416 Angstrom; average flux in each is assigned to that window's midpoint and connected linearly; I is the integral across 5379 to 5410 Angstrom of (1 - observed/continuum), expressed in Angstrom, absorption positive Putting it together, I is 1.0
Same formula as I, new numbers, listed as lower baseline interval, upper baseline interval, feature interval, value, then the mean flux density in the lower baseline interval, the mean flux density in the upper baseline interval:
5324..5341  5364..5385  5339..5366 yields -2.2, 138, 147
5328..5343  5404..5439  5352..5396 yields -2.7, 142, 144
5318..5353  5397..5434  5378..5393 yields -1.2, 144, 142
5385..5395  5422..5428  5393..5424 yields 1.6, 150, 149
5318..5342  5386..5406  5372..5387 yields -1.2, 141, 141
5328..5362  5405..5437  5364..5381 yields 0.3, 150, 144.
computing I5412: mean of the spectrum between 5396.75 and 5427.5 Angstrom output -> 143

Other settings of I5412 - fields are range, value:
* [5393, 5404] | 137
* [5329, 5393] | 150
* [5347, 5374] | 152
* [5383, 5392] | 155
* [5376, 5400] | 150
